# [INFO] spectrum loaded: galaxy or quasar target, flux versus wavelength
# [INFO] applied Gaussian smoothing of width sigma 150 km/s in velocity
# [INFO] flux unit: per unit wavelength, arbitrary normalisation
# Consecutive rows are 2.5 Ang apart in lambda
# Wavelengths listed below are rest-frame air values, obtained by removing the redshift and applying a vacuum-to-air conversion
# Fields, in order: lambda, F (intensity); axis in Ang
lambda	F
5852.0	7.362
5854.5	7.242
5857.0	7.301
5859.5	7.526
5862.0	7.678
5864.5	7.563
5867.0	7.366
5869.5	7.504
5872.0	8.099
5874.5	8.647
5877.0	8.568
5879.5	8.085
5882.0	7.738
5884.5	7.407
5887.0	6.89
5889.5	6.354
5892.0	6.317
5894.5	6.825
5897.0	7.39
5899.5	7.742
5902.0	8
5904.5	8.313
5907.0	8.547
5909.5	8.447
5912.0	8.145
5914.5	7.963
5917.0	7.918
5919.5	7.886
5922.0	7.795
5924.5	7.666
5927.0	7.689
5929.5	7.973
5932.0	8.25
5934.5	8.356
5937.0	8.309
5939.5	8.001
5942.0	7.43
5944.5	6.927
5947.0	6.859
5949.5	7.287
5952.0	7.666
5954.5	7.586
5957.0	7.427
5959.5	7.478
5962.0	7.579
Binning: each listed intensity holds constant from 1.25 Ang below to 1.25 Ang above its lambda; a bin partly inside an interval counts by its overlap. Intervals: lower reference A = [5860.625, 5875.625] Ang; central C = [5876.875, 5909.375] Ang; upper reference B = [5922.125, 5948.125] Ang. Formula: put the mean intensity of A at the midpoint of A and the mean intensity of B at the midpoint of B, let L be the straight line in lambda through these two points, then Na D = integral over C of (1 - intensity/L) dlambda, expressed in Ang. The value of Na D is 0.98 Ang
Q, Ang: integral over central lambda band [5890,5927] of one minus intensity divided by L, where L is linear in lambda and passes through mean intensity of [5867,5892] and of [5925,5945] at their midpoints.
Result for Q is 0.1 Ang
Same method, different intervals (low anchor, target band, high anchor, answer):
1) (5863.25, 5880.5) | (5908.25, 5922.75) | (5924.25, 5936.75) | 0.0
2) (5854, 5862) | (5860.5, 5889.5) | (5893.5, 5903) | -1.0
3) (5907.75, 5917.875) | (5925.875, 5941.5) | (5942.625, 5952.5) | -1.1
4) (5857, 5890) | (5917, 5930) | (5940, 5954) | -0.7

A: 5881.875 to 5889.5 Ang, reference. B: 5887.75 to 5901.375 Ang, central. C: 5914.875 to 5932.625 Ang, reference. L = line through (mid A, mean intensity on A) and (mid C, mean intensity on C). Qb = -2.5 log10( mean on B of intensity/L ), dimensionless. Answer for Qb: 0.05 mag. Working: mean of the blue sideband 7.12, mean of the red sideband 7.87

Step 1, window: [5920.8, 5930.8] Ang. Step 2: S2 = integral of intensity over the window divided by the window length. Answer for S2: 7.78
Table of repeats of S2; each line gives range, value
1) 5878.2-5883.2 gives 7.92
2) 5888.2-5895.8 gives 6.51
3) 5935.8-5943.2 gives 7.91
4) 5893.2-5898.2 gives 7.1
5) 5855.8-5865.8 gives 7.52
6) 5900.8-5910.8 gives 8.33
